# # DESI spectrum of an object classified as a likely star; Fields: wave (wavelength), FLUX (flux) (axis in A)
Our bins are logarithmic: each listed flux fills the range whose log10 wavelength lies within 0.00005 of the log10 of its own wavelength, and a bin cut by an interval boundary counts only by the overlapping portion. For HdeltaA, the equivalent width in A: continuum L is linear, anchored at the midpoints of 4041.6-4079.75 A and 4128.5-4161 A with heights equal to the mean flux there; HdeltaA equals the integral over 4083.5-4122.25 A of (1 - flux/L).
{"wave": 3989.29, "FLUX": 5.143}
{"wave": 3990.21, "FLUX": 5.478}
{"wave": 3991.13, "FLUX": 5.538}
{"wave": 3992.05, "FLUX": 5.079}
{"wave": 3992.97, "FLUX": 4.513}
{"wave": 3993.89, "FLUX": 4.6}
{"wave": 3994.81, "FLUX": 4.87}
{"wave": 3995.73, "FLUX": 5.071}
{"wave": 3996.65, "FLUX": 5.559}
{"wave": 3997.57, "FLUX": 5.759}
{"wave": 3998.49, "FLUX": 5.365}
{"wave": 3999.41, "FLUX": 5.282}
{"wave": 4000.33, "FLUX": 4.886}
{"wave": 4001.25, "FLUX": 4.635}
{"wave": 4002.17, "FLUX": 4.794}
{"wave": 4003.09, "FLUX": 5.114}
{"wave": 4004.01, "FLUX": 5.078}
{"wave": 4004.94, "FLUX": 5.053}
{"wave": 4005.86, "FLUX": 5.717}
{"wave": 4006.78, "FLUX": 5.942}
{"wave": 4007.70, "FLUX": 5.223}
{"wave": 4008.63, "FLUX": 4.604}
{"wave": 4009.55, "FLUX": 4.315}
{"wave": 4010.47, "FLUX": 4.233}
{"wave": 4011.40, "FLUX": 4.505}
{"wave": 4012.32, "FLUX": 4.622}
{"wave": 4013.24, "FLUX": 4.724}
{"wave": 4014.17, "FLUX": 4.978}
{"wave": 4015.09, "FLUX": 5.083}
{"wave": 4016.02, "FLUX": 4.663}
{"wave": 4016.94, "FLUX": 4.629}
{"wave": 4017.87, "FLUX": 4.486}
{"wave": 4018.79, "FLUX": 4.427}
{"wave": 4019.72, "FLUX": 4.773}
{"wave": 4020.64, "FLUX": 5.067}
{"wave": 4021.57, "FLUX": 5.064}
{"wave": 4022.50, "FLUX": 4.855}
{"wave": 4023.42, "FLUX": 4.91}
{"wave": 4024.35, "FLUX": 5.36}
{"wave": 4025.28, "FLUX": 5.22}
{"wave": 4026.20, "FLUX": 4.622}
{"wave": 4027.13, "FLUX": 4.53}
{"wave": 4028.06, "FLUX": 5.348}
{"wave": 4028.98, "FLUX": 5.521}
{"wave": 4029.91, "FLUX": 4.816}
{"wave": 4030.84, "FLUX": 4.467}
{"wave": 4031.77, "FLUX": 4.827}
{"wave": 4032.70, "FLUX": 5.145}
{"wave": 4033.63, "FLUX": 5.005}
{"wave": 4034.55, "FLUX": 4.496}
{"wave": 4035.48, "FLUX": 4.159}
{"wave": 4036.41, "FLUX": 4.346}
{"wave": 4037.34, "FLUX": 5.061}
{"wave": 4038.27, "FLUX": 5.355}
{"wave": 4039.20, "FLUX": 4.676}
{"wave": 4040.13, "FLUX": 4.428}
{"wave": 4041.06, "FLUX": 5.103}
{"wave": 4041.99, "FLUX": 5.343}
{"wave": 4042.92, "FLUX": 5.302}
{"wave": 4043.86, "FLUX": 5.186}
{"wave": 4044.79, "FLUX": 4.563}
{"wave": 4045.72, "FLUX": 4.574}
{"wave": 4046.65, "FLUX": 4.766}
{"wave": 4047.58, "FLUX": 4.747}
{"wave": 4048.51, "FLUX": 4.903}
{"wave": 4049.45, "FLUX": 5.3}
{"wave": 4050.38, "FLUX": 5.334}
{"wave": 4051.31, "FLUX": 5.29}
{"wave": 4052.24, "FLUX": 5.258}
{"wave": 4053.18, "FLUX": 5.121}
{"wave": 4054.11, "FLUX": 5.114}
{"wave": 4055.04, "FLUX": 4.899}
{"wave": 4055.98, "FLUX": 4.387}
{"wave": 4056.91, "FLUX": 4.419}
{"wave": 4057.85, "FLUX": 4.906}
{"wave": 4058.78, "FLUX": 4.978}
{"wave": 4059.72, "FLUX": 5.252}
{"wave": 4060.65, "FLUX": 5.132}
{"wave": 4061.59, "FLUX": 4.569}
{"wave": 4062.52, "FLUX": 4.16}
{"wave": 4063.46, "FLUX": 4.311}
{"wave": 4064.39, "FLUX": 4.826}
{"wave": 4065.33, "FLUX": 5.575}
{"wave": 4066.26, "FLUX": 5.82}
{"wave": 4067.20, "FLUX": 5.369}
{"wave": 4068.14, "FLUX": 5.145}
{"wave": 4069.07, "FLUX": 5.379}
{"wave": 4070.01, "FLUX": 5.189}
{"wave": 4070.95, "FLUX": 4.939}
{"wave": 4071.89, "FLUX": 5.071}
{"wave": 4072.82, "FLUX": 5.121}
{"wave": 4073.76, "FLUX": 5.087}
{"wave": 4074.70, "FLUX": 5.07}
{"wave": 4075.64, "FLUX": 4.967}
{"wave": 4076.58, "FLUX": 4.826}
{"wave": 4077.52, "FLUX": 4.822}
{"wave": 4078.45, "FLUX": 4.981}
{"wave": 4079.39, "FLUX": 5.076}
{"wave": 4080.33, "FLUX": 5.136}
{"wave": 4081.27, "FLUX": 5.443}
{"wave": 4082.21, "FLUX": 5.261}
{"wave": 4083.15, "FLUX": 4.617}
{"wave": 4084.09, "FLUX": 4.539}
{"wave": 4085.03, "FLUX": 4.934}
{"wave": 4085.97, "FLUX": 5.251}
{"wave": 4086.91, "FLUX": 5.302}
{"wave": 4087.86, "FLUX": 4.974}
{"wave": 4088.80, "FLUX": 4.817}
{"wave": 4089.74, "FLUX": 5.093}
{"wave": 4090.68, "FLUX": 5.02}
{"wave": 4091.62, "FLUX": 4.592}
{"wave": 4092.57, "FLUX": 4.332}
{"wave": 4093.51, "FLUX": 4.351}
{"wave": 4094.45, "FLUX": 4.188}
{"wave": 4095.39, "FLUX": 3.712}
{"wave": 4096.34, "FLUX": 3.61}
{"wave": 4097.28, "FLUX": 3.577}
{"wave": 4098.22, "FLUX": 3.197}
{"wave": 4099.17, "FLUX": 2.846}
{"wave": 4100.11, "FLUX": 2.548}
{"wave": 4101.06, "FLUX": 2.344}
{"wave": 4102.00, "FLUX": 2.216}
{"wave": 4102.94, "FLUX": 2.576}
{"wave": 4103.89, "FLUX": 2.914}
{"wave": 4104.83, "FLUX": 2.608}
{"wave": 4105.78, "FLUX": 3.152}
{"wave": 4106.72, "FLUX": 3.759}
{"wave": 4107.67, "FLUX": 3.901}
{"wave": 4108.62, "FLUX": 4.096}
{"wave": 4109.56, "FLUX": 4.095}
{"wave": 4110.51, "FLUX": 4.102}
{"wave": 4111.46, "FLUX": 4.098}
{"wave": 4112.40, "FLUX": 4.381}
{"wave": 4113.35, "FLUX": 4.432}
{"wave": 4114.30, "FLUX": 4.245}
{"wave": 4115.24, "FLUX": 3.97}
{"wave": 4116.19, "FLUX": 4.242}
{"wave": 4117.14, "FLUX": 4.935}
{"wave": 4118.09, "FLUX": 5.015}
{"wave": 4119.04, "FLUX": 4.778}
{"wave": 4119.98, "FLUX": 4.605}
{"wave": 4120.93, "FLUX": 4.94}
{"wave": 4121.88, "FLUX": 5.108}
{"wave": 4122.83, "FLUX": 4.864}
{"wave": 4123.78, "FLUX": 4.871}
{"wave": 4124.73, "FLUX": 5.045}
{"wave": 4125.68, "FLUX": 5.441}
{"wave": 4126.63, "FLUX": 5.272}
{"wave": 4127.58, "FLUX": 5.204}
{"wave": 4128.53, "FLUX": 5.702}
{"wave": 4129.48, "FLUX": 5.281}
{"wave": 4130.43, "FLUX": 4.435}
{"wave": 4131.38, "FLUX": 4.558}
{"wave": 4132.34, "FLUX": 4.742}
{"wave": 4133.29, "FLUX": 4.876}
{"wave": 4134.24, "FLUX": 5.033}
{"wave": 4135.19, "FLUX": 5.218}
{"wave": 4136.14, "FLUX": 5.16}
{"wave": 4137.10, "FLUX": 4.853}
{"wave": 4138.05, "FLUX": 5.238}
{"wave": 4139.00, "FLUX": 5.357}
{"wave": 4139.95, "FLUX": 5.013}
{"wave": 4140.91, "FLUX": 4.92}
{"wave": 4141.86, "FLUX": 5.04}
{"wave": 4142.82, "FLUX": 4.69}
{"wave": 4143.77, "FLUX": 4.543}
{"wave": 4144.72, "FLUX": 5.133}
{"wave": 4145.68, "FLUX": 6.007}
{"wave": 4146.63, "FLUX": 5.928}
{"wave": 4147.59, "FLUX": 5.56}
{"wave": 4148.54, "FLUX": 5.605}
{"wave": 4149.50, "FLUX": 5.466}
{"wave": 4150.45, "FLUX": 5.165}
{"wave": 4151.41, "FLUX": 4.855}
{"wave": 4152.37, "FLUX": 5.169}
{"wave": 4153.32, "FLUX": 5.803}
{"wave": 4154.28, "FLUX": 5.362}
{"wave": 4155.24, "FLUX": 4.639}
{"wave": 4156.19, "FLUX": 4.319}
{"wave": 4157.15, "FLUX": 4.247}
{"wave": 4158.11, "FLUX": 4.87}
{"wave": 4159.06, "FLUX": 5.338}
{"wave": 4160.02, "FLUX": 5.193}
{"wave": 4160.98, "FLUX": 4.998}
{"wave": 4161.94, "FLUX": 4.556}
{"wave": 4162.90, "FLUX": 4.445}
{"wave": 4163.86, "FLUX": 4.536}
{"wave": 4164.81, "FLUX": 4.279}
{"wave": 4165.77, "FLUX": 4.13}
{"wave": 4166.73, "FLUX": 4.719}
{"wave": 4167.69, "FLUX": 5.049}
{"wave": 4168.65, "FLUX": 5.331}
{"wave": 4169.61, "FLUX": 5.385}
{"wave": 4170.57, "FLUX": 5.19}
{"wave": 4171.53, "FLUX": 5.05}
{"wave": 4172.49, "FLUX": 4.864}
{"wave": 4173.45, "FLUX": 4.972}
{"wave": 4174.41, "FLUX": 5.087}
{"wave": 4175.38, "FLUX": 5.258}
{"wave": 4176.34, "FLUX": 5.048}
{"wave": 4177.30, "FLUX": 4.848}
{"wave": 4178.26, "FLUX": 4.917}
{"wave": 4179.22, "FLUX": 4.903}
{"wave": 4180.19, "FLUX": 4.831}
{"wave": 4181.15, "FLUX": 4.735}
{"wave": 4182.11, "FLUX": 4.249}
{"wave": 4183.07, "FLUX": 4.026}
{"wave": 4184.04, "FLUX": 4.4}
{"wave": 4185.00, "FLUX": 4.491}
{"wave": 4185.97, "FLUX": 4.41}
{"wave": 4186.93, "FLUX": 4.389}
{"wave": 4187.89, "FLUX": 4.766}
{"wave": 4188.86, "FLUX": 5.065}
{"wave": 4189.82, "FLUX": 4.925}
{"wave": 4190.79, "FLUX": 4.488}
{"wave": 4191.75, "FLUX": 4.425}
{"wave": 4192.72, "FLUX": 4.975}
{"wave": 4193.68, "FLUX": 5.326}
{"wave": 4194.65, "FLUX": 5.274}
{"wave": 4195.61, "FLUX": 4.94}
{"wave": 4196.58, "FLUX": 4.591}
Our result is 7.4 A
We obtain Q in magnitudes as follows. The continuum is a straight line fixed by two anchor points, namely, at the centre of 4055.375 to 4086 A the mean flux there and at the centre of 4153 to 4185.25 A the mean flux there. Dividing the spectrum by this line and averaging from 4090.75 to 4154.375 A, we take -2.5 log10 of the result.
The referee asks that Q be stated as 0.09 mag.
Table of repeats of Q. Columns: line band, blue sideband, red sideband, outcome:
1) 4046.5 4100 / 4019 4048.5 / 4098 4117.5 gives -0.153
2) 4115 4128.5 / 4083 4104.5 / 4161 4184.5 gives -0.157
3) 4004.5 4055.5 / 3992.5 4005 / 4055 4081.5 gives 0.024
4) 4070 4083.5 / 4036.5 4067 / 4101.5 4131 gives -0.073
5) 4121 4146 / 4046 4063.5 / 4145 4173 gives -0.011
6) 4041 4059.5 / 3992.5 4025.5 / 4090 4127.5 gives -0.089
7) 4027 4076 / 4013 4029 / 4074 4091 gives -0.002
